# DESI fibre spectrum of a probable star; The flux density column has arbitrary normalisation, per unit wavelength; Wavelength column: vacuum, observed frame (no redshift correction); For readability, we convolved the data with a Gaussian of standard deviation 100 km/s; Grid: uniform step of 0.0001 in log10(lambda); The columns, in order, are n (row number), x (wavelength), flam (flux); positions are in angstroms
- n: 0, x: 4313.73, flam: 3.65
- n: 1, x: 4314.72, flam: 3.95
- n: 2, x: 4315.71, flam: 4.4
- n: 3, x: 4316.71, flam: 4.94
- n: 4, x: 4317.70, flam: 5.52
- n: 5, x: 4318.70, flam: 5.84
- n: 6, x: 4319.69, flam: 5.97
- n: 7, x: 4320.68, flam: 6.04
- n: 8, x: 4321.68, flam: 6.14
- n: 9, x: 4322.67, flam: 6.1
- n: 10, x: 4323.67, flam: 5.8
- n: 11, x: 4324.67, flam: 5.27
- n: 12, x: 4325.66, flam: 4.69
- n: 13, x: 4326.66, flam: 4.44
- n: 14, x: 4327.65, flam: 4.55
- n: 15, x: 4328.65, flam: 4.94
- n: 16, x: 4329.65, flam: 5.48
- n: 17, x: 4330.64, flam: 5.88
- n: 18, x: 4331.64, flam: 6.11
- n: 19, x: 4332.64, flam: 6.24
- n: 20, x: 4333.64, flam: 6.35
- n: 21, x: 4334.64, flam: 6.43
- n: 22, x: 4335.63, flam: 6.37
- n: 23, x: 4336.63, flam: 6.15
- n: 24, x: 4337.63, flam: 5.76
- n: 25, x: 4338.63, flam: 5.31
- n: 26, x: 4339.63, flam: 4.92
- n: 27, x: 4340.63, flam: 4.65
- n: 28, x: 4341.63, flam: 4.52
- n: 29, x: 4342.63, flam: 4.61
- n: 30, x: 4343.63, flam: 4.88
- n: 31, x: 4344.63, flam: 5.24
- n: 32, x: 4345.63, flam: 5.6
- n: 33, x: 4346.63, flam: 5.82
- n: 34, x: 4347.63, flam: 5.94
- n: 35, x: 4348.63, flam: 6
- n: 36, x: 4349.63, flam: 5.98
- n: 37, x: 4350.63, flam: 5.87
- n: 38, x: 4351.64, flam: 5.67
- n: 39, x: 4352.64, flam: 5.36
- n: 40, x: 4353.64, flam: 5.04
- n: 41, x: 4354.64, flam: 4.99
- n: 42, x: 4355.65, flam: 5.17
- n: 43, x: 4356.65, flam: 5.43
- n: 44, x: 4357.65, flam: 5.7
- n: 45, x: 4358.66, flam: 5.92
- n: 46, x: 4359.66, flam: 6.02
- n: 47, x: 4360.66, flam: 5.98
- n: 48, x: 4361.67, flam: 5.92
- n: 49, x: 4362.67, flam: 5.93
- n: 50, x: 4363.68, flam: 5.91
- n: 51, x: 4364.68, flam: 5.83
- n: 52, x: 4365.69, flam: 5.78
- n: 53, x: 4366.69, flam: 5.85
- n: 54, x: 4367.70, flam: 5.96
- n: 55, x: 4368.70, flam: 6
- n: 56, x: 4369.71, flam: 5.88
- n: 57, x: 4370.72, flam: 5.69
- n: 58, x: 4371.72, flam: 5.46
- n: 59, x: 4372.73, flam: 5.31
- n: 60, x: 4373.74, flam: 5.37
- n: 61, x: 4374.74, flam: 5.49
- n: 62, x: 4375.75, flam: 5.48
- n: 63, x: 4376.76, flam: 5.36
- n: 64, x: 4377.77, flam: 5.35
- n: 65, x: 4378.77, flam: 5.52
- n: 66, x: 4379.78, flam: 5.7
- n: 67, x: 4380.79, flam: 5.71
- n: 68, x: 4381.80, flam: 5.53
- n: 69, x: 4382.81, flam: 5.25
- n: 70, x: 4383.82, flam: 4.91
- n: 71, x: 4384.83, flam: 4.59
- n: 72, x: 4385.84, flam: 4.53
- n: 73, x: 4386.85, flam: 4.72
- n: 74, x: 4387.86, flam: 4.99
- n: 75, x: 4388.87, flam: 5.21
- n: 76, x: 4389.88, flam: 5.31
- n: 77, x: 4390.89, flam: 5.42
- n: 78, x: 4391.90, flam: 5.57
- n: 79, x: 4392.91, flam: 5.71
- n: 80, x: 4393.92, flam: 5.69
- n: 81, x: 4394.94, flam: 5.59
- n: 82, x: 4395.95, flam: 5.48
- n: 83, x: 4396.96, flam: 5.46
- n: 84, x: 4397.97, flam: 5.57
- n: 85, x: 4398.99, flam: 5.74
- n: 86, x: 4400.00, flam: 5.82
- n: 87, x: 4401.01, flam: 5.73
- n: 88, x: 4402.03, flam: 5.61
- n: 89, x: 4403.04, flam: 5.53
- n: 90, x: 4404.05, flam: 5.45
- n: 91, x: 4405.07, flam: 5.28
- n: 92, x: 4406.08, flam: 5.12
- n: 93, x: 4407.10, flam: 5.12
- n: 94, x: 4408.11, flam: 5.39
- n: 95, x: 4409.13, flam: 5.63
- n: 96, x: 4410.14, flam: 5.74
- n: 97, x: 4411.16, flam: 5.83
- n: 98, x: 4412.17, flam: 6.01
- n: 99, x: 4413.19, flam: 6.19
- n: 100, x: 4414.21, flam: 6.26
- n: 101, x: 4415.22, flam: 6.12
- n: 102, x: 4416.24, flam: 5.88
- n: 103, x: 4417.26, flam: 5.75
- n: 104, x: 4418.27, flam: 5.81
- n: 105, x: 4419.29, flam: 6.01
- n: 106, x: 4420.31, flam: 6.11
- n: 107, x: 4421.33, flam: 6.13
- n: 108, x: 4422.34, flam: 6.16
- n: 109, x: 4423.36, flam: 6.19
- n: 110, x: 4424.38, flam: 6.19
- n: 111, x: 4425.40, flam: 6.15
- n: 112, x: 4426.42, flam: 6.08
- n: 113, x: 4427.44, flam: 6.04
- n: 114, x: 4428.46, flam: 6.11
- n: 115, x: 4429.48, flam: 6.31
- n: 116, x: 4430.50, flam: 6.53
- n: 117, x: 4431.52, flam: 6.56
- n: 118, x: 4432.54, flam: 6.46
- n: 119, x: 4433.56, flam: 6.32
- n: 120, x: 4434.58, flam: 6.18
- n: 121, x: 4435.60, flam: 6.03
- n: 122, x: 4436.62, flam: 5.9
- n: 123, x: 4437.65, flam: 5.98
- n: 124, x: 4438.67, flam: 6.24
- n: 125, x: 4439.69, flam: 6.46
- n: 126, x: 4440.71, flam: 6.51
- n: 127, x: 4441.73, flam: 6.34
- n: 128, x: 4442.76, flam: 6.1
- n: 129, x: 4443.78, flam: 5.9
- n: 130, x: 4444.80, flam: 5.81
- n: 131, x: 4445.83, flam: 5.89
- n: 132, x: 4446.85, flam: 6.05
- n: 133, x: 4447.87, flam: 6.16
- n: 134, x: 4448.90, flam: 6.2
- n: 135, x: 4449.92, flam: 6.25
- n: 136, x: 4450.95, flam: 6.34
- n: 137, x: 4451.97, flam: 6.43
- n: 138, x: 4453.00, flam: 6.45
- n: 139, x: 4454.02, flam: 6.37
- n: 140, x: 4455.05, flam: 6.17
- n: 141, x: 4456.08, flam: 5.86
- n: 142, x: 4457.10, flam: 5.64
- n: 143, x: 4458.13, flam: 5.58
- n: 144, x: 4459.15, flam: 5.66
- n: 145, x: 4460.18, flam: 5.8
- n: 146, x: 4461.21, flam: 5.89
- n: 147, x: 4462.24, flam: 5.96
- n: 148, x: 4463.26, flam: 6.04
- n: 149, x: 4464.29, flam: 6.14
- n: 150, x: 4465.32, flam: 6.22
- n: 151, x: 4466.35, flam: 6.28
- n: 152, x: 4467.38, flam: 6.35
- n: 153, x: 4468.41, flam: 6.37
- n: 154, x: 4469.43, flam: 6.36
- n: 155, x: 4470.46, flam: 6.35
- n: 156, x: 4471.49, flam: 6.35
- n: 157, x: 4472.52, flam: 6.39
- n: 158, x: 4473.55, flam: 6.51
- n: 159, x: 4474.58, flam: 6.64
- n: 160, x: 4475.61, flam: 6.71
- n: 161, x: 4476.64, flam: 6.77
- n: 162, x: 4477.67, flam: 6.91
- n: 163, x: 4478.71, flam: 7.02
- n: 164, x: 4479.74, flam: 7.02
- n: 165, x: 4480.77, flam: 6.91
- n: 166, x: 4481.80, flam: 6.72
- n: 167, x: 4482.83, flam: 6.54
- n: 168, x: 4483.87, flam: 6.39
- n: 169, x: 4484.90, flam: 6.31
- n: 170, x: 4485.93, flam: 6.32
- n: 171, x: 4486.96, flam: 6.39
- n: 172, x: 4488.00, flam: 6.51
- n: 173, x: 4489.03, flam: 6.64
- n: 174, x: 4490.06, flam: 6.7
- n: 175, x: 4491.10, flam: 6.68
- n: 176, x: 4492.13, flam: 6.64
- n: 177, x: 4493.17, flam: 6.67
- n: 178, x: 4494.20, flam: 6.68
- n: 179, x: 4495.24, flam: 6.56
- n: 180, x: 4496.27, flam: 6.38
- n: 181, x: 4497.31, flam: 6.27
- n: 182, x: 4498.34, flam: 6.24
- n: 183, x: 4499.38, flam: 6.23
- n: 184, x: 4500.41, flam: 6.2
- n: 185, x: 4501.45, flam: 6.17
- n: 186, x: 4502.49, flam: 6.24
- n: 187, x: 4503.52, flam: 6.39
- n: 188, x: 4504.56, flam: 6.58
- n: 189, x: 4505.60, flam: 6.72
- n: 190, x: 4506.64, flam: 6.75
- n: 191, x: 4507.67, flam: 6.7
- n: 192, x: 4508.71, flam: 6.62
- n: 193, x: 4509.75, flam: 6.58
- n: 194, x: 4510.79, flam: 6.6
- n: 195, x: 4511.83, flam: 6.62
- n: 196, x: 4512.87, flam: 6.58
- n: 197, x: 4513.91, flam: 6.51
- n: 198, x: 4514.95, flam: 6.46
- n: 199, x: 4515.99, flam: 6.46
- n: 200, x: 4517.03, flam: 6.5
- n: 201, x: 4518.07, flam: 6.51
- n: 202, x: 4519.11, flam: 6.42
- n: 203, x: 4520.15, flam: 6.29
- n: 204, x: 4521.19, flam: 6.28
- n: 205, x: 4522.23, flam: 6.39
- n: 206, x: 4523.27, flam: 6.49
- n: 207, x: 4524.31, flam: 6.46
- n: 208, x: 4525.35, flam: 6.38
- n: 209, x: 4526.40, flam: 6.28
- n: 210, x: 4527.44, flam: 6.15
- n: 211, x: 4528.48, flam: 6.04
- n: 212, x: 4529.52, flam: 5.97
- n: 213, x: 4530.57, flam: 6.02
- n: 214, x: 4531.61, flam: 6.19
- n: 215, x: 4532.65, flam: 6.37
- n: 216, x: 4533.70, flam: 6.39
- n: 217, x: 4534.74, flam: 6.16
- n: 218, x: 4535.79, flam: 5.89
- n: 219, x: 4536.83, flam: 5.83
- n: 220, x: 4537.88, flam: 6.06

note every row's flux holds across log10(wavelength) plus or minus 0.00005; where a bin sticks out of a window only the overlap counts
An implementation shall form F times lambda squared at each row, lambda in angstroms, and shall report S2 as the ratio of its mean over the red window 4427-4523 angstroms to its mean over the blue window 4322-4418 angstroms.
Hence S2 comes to 1.2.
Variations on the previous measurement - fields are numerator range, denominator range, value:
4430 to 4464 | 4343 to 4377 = 1.13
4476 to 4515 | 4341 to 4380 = 1.25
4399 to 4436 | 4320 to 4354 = 1.11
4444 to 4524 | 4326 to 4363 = 1.23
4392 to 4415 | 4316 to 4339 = 1.03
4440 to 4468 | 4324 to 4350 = 1.18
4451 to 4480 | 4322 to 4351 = 1.21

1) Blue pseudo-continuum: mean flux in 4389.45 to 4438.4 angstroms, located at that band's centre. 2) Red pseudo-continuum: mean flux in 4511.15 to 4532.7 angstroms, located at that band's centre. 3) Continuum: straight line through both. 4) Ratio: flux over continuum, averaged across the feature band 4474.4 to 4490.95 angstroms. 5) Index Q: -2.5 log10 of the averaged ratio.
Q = -0.08 mag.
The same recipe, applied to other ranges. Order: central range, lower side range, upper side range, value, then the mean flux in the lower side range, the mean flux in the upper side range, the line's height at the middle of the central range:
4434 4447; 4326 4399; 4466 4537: -0.01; 5.5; 6.45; 6.04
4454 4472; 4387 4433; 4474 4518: 0.03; 5.79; 6.56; 6.26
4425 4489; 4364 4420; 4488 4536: -0.05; 5.55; 6.42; 6.02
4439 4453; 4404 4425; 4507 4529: -0.03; 5.84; 6.45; 6.02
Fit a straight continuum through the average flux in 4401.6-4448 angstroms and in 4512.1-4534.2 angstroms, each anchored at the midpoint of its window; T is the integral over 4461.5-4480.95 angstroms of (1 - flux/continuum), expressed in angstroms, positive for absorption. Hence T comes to -1.00 angstroms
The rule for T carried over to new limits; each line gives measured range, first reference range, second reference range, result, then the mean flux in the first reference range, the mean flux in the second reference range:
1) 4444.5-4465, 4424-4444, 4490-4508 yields 0.9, 6.22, 6.48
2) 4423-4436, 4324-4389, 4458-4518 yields -0.5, 5.49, 6.45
